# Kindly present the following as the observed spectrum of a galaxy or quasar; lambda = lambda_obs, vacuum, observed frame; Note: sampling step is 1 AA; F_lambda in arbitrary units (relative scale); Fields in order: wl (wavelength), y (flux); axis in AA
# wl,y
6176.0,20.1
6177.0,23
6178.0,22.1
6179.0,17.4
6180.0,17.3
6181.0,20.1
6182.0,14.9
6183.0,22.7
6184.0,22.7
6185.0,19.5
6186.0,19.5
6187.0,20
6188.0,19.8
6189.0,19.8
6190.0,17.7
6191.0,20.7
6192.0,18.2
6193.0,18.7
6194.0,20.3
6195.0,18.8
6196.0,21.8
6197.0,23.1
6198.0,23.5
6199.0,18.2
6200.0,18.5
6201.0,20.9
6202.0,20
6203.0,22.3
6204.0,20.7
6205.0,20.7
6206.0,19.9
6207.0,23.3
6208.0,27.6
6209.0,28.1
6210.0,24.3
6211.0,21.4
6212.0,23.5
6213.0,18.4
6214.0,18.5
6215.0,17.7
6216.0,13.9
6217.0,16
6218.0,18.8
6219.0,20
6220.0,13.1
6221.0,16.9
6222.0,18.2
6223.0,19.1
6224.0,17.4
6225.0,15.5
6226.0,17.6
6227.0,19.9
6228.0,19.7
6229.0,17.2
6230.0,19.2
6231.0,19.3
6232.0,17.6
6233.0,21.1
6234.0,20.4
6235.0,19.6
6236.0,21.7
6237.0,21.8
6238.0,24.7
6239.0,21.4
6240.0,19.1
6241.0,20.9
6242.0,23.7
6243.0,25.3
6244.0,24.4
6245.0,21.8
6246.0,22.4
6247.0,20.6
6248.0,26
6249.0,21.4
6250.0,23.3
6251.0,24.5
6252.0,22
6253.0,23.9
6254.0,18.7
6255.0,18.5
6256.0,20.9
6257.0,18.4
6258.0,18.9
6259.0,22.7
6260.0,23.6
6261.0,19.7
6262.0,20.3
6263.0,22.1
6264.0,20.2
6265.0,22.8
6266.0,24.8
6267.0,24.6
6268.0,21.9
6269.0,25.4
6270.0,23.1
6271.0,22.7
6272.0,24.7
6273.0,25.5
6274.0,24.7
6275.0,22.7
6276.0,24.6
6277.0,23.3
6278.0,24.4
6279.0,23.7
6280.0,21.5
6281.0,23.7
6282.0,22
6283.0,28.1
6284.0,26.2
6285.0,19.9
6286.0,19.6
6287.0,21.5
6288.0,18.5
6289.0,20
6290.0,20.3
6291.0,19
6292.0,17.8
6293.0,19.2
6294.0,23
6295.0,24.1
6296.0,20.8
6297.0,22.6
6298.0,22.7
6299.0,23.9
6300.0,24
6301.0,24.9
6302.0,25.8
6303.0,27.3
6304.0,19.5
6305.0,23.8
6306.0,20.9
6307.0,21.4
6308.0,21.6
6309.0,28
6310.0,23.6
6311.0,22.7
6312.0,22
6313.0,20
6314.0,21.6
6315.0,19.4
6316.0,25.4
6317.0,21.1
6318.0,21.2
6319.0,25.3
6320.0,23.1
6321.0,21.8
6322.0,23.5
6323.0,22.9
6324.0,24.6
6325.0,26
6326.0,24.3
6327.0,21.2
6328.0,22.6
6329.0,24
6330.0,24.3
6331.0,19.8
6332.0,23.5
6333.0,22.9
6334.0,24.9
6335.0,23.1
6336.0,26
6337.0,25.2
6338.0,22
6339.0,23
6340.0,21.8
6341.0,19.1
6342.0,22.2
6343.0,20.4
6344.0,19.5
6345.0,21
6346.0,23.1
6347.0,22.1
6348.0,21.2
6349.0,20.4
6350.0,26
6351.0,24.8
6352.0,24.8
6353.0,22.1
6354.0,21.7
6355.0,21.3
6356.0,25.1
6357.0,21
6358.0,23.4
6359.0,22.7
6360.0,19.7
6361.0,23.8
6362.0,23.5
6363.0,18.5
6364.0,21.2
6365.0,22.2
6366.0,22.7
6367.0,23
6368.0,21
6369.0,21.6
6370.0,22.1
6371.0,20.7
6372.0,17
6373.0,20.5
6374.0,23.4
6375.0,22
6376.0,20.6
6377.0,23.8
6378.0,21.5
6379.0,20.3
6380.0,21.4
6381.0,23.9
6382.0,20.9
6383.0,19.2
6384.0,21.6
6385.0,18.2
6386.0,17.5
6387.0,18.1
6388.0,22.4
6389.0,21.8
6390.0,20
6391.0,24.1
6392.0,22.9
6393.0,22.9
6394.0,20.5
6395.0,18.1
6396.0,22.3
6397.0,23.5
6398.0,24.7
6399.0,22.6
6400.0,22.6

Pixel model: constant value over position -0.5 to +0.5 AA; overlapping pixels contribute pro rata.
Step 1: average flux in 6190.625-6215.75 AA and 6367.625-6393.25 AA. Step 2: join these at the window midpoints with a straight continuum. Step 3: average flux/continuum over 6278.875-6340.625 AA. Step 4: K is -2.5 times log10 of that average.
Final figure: -0.08 mag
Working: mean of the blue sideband 21.1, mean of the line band 22.7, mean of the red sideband 21.1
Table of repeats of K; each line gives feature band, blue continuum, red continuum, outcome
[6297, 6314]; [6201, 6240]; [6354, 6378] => -0.11 mag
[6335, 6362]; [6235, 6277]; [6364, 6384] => -0.04 mag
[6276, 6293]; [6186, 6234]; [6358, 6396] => -0.07 mag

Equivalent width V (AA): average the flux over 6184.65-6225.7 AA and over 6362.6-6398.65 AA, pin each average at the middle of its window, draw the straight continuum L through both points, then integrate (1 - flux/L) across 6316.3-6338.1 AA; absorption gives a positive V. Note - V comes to -2.6 AA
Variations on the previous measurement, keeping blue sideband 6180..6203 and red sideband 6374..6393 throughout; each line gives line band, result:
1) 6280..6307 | -2.10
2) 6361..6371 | -0.33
